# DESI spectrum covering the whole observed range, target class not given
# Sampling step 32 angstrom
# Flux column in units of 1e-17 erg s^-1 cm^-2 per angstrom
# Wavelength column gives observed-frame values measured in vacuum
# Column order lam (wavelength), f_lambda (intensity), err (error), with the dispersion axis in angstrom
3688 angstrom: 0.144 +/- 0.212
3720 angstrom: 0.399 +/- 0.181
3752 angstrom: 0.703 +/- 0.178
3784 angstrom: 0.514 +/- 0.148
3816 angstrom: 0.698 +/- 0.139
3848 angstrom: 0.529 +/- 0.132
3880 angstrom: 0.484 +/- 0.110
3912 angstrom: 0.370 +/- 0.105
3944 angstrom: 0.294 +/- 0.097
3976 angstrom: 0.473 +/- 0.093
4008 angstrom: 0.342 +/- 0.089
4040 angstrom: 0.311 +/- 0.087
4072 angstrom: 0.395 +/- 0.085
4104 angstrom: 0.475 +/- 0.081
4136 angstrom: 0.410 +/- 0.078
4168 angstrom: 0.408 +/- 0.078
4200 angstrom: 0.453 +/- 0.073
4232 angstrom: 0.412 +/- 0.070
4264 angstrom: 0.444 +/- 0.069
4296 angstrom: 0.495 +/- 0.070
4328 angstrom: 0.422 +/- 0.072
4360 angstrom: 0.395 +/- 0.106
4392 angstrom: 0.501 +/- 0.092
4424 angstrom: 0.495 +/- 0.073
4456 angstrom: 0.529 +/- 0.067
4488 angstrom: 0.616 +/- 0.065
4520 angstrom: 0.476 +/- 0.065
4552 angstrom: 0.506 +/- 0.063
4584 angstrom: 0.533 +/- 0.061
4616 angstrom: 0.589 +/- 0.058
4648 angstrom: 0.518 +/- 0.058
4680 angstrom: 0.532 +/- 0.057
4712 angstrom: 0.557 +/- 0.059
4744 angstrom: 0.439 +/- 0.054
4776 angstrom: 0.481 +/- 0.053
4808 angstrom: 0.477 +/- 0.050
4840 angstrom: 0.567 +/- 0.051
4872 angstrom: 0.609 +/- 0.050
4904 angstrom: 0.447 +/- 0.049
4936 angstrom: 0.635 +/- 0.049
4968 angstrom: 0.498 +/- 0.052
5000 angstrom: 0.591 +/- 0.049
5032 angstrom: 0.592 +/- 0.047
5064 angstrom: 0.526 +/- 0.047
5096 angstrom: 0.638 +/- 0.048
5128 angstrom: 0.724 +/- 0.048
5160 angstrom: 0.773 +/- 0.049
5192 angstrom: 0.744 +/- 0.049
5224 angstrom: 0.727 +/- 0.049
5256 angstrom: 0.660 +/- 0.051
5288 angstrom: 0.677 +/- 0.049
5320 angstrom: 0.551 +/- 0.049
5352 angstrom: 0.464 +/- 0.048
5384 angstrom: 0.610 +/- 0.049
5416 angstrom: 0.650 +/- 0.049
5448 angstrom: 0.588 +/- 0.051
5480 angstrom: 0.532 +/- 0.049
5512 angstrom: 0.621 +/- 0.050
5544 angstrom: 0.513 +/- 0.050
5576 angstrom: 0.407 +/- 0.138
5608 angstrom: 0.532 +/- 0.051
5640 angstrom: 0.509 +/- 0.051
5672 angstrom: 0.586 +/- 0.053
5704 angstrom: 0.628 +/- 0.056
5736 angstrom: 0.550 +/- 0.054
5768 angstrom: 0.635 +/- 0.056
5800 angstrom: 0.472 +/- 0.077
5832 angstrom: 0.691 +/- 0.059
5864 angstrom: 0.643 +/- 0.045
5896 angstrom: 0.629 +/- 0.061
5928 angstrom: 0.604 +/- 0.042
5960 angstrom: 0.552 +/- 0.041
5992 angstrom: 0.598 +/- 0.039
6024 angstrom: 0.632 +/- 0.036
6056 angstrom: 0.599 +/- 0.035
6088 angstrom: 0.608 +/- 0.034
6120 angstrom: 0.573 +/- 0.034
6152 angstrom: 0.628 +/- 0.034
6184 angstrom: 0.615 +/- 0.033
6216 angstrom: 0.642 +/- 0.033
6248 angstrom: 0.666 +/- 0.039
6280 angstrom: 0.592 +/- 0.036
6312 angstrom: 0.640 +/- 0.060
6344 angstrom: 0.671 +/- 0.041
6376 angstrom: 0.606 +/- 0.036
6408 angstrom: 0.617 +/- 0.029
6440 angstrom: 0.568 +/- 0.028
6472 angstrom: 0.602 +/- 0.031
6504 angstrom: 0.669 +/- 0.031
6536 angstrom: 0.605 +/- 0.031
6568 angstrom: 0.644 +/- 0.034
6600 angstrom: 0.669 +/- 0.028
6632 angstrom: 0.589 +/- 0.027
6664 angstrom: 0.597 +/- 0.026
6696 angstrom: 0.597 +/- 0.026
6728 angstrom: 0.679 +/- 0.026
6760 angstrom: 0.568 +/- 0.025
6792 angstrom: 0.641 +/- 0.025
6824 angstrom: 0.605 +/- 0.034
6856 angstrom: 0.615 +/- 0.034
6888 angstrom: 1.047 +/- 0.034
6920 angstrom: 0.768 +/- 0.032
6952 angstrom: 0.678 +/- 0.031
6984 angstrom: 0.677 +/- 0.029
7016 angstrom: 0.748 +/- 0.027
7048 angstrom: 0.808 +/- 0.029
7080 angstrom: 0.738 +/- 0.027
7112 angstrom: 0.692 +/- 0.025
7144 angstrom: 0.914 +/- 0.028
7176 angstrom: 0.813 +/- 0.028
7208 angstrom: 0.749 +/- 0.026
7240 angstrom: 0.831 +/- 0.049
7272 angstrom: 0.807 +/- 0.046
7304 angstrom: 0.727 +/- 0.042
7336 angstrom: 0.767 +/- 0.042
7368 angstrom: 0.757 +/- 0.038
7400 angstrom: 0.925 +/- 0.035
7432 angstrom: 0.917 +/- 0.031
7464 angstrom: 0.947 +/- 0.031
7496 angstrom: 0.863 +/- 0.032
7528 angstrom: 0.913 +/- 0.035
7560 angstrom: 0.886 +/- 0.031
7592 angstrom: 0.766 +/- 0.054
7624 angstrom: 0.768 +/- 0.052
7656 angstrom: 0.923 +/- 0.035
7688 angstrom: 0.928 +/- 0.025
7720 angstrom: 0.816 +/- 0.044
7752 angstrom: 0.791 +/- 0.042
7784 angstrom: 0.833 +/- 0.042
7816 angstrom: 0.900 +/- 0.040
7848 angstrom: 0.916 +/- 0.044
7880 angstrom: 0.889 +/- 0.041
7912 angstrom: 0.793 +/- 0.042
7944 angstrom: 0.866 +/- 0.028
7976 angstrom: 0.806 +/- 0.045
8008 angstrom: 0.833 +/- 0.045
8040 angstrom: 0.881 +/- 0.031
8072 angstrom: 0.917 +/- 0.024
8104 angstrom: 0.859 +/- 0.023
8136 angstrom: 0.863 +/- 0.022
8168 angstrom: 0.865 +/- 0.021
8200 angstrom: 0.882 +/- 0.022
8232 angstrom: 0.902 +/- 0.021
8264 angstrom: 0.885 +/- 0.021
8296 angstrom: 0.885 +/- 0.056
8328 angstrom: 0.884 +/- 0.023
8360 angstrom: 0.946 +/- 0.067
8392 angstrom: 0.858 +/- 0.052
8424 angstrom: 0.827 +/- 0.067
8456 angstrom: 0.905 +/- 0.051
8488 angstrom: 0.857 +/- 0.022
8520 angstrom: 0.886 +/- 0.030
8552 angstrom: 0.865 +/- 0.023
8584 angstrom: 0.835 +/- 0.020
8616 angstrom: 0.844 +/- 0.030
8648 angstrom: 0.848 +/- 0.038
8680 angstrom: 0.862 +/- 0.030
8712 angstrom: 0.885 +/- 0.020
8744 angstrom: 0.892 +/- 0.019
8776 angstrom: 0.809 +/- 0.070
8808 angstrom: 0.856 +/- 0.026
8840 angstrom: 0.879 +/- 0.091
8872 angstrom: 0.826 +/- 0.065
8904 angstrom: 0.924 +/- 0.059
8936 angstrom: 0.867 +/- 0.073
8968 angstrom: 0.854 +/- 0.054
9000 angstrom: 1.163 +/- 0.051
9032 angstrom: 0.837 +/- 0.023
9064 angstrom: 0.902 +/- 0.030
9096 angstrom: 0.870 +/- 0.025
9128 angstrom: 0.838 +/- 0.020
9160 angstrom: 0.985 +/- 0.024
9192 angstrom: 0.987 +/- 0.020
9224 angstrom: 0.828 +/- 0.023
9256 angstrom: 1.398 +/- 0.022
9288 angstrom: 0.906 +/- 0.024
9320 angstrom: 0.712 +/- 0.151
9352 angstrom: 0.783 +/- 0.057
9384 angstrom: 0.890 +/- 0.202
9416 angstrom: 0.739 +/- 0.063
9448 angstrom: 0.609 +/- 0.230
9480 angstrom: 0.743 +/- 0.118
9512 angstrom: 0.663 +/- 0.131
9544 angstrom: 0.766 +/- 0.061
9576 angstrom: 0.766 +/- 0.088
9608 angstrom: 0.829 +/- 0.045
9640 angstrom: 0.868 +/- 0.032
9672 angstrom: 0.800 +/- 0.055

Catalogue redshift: 0.850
